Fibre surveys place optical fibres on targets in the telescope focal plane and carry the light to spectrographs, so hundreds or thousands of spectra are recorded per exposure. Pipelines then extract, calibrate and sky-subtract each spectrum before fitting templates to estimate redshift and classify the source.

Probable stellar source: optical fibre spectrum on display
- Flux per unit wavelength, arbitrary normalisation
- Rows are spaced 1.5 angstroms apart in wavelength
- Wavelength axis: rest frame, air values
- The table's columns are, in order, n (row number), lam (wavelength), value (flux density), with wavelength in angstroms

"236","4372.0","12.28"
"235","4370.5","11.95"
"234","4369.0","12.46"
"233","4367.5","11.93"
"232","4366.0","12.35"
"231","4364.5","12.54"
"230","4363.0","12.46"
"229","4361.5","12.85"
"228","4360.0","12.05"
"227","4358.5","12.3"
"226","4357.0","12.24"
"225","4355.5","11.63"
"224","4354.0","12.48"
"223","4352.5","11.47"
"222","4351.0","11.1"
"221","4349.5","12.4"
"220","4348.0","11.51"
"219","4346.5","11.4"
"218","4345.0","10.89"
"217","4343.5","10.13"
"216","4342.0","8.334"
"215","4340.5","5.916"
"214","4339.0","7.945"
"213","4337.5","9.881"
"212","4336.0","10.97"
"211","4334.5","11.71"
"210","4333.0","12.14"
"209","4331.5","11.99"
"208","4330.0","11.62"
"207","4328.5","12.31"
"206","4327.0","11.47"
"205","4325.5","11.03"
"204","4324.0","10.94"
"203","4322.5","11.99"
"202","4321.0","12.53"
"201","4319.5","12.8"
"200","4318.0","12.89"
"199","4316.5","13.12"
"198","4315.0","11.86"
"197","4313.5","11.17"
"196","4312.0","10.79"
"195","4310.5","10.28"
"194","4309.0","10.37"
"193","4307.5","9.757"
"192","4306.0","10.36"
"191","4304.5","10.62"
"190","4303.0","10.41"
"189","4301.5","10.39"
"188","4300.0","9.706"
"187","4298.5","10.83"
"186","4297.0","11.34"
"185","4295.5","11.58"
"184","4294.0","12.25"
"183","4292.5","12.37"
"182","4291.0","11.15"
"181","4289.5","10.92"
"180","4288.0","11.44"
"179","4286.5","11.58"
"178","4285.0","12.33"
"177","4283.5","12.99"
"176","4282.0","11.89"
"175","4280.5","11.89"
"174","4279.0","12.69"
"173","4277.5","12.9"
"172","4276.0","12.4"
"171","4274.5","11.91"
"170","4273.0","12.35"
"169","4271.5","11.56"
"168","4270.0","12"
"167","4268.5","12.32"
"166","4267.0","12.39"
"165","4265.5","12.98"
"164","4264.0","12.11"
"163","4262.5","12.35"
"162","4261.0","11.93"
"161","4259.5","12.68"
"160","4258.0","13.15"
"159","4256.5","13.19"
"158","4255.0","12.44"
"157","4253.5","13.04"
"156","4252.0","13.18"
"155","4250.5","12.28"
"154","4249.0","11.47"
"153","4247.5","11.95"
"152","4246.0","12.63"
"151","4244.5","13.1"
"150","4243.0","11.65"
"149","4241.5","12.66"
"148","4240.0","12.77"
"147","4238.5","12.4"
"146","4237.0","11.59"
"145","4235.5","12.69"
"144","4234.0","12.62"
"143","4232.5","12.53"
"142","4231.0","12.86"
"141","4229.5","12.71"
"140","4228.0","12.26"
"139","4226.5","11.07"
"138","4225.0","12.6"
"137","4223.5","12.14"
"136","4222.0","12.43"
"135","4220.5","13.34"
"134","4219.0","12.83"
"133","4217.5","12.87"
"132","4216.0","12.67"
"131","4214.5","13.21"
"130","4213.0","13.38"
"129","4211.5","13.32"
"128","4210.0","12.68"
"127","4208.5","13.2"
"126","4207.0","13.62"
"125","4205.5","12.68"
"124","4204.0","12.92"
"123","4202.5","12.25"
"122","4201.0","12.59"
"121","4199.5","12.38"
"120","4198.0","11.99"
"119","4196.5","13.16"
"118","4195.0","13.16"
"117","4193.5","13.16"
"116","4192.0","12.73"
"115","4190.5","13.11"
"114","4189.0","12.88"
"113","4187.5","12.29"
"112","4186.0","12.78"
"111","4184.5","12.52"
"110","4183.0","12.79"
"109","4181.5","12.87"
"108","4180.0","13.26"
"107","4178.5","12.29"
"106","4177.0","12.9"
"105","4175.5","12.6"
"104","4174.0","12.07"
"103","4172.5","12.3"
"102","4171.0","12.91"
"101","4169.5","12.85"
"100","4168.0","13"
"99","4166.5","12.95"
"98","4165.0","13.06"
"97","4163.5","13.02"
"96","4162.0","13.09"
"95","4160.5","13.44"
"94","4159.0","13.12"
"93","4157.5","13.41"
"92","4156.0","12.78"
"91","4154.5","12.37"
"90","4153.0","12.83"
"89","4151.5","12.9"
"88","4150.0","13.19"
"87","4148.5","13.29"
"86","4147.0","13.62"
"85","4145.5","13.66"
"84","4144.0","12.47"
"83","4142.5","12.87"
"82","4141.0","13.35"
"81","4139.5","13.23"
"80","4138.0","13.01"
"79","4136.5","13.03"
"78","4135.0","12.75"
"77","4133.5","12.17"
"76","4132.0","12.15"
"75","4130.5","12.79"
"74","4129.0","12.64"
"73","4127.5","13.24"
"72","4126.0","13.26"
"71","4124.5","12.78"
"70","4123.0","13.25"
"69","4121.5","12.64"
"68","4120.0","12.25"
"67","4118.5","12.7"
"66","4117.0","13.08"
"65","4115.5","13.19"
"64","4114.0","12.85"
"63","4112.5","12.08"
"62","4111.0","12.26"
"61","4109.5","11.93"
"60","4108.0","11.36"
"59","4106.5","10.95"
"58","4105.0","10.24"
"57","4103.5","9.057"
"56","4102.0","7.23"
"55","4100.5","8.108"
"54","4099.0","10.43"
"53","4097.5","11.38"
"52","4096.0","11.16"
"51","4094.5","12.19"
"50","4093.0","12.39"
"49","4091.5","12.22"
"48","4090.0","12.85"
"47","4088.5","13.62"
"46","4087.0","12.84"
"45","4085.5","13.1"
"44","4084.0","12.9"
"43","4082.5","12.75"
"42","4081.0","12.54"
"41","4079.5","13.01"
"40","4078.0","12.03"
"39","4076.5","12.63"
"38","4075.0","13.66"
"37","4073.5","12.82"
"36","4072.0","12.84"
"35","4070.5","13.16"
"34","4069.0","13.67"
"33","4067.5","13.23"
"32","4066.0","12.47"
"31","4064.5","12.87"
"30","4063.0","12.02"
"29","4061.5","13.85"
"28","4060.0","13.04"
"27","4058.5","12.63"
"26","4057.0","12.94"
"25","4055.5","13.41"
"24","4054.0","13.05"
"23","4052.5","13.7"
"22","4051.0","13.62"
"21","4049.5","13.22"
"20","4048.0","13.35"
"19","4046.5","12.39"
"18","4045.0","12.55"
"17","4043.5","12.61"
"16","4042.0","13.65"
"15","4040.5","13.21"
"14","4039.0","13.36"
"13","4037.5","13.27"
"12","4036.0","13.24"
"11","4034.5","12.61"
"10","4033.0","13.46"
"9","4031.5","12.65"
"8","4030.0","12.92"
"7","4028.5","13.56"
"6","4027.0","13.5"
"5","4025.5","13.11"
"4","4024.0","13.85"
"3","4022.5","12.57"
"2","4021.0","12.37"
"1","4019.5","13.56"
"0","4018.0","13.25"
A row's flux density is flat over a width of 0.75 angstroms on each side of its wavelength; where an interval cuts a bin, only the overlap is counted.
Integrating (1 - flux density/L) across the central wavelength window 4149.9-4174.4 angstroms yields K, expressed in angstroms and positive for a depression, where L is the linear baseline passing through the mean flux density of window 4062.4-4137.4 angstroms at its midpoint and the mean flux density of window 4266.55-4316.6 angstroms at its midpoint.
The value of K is -1.8 angstroms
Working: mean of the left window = 12.3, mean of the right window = 11.5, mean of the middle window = 12.9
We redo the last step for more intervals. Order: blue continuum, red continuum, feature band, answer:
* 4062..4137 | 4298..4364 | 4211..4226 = -1.5 angstroms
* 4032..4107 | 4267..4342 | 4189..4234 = -3.6 angstroms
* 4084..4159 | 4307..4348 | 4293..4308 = 0.5 angstroms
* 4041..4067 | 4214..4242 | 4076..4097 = 0.6 angstroms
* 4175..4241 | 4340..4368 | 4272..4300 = 0.3 angstroms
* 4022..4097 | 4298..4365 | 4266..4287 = -1.3 angstroms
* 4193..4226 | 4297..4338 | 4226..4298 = -1.2 angstroms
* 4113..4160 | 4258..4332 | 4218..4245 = -0.6 angstroms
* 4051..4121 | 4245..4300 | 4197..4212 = -0.7 angstroms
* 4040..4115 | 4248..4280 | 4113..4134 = -0.7 angstroms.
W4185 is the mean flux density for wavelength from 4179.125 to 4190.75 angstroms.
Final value 12.8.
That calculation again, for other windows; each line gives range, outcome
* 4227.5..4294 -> 12.3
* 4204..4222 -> 13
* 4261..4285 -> 12.3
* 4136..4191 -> 12.9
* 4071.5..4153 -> 12.4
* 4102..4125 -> 11.9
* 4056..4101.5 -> 12.5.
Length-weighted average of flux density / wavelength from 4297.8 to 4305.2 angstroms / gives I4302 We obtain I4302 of 10.4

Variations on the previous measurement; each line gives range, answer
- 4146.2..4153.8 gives 13.2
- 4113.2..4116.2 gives 13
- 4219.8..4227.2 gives 12.3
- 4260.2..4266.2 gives 12.3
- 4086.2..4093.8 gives 12.8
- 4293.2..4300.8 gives 11.1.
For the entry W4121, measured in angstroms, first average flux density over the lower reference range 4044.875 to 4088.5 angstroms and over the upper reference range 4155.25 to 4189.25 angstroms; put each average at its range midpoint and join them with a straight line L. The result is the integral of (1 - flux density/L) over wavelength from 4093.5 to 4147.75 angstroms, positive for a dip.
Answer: 3.4 angstroms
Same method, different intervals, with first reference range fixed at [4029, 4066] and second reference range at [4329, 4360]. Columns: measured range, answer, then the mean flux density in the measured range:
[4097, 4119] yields 2.6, 11.1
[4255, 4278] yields -1.8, 12.4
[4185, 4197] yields -0.9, 12.9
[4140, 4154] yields -0.9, 13.1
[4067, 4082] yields -0.1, 13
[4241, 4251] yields -0.5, 12.2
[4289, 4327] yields -0.2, 11.3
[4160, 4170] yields -0.7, 13.1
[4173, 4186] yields -0.6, 12.7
